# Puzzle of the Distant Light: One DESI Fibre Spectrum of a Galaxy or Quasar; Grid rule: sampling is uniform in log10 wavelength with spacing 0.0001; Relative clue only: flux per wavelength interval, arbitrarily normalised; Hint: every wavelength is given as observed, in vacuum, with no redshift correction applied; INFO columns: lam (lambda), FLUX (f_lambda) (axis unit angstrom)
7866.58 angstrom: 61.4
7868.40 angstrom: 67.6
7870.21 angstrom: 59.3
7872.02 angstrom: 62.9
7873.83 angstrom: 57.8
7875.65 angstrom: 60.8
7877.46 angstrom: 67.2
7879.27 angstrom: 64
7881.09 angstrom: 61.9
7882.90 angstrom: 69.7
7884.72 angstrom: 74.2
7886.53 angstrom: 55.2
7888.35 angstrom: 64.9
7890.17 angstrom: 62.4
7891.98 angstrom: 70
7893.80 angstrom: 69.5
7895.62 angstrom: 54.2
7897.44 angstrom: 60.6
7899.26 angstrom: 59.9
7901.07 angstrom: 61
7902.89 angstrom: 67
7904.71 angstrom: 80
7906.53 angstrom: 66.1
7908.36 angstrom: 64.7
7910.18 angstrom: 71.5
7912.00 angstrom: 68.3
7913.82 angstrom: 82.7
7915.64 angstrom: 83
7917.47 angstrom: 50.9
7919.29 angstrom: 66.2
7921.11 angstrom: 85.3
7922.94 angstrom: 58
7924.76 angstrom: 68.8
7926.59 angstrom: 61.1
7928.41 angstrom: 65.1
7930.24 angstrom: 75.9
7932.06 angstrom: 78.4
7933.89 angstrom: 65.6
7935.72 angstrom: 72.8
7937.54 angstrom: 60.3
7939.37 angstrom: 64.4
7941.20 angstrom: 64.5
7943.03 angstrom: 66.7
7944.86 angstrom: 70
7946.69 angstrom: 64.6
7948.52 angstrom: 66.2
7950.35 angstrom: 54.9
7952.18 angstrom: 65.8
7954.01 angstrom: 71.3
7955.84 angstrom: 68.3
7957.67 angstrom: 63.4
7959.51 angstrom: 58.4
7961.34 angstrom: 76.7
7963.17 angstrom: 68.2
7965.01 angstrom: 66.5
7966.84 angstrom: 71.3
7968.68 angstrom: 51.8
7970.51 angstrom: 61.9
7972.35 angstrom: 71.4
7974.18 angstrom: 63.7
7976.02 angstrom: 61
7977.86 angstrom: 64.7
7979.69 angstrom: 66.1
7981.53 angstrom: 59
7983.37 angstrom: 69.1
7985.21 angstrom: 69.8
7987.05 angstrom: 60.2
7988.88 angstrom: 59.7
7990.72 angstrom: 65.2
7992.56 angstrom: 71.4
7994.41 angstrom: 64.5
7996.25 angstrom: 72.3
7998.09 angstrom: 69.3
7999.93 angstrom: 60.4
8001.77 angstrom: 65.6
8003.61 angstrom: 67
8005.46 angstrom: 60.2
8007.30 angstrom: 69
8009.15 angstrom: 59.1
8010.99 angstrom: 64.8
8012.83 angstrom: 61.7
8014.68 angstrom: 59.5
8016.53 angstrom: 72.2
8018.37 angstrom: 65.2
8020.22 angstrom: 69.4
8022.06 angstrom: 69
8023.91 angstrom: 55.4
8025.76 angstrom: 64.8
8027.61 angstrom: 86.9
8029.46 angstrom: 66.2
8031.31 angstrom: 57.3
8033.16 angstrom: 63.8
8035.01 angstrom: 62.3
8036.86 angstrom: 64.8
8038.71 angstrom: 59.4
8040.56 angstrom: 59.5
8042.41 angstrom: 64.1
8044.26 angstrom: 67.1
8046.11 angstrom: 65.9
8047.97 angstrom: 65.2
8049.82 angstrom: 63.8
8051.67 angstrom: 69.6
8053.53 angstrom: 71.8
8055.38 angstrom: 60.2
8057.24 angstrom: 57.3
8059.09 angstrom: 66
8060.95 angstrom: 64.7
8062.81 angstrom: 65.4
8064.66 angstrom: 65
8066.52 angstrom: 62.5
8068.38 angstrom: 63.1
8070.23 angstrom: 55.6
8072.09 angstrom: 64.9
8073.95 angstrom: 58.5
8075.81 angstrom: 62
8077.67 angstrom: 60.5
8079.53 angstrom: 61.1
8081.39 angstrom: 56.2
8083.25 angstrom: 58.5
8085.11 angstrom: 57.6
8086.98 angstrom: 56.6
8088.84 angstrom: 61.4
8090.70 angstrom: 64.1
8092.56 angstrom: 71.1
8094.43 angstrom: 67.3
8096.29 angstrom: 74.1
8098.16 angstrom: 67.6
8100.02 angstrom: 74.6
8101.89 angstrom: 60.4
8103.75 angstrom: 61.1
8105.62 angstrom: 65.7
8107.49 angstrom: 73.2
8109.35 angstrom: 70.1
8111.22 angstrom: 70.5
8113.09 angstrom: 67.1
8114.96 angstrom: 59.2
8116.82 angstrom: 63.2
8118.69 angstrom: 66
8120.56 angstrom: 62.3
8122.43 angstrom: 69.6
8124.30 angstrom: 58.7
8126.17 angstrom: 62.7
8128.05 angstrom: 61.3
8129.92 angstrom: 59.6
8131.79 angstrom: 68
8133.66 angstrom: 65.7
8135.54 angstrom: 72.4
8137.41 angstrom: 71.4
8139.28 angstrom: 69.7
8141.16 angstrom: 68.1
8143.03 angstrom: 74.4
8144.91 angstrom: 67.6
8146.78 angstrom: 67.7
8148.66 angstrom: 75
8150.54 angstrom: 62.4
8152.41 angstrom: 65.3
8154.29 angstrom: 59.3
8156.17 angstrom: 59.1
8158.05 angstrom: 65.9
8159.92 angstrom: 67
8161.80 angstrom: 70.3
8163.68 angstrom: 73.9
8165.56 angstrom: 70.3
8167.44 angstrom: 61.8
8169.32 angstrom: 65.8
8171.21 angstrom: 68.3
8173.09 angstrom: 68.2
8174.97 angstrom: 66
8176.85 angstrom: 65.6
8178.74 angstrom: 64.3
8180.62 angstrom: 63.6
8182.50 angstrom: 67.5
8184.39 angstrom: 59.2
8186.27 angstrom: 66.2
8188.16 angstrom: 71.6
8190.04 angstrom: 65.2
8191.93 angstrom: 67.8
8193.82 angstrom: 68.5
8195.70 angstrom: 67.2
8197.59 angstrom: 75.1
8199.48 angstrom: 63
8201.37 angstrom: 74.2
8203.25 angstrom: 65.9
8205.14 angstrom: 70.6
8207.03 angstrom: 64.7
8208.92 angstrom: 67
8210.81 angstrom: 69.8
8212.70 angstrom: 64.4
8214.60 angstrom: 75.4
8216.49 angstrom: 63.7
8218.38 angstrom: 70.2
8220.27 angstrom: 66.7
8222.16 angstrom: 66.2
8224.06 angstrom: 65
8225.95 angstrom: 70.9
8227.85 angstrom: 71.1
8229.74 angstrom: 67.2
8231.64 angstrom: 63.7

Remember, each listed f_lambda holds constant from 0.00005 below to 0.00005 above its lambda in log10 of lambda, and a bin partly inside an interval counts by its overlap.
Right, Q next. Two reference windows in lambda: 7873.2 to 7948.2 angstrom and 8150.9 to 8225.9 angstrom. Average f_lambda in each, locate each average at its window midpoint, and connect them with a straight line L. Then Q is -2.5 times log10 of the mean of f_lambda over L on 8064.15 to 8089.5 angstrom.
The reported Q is 0.11 mag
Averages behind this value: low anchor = 66.7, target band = 60.1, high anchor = 66.9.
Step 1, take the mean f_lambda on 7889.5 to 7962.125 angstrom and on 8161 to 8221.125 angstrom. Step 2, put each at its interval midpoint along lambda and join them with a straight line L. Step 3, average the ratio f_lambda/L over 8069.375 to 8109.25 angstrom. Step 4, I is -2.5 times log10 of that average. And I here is 0.06 mag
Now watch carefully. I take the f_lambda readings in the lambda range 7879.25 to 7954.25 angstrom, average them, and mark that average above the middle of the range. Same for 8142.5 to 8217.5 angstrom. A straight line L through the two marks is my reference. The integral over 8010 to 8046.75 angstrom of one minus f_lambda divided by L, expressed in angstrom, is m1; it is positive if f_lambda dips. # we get 1.1 angstrom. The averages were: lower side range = 66.8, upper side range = 67.2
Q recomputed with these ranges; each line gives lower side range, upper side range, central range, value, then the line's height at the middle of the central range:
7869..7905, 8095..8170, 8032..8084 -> 0.05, 65.9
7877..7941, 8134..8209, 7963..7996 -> 0.04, 67.2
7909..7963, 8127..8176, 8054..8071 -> 0.08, 67.4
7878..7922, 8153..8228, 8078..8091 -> 0.14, 67.1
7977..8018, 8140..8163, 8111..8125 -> 0.04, 66.5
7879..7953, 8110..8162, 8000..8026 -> 0.03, 66.4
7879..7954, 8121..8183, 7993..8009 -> 0.01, 66.7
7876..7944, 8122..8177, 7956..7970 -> 0.03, 67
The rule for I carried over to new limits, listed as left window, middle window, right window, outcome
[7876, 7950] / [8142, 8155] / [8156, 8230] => 0.00 mag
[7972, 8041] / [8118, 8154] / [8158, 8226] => 0.00 mag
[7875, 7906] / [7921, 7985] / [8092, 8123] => -0.01 mag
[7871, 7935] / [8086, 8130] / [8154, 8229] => 0.03 mag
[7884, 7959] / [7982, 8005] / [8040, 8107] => -0.01 mag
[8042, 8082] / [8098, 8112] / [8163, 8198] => -0.05 mag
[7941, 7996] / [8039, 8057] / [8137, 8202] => 0.02 mag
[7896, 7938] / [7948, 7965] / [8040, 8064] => 0.02 mag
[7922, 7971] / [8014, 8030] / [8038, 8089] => -0.07 mag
